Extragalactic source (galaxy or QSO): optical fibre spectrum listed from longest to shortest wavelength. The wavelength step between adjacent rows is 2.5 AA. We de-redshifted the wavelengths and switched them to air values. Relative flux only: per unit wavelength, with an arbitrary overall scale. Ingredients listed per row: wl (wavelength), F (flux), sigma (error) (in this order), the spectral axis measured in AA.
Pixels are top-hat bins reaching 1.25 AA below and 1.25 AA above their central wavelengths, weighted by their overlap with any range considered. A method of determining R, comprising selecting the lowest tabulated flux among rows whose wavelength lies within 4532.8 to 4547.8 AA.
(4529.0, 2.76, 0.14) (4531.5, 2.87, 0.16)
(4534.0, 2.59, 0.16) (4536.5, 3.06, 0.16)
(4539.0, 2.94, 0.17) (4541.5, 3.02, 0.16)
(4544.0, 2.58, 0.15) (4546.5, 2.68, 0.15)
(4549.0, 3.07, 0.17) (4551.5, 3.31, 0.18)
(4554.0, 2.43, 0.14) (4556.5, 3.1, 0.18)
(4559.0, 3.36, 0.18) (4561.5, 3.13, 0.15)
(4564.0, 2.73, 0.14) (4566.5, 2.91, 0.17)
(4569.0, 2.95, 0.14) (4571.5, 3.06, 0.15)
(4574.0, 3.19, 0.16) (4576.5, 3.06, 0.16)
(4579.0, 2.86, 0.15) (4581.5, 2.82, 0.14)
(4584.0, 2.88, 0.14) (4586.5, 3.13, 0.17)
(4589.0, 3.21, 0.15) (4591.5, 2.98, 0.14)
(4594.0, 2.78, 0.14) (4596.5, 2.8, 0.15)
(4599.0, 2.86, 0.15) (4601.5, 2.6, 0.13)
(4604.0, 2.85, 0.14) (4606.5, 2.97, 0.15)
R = 2.58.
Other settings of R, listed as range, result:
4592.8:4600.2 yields 2.78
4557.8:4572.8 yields 2.73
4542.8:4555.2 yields 2.43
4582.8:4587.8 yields 2.88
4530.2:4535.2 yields 2.59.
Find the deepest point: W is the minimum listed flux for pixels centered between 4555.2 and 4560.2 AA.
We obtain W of 3.1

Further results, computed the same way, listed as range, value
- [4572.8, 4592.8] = 2.82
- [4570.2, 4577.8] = 3.06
